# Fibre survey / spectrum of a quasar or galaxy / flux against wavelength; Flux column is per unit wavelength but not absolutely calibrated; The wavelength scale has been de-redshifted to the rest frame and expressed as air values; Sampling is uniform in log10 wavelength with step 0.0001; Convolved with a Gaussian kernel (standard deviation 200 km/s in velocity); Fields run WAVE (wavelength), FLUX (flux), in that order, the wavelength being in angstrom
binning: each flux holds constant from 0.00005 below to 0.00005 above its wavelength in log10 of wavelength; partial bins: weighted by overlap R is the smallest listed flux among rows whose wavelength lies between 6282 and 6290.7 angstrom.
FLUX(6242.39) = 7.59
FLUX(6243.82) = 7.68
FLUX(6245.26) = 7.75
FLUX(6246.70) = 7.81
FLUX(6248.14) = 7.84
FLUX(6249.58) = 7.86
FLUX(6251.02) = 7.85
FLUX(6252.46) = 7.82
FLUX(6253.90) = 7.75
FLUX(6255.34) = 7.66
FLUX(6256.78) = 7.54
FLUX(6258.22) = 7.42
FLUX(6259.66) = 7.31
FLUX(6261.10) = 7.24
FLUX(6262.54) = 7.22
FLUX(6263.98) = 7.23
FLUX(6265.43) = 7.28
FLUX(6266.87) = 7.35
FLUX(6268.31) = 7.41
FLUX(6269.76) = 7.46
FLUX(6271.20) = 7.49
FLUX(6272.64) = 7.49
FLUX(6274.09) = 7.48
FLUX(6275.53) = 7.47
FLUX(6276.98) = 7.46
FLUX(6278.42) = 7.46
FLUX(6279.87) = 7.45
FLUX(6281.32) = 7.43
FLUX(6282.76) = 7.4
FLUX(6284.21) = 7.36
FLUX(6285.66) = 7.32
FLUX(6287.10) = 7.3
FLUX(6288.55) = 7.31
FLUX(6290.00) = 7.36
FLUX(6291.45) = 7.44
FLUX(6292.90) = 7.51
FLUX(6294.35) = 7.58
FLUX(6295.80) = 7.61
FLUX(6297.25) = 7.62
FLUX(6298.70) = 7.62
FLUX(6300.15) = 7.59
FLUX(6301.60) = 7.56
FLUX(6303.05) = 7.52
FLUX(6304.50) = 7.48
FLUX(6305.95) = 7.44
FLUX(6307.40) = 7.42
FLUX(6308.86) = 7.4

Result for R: 7.3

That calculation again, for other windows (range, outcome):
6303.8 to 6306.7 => 7.44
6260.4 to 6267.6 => 7.22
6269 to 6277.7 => 7.46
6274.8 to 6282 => 7.43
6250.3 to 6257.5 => 7.54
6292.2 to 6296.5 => 7.51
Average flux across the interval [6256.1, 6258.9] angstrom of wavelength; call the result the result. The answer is 7.48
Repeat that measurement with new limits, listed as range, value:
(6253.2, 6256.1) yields 7.7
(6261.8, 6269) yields 7.3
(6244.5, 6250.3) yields 7.8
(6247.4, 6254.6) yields 7.82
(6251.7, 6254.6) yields 7.78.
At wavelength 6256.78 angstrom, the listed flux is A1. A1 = 7.54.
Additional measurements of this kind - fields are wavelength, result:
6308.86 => 7.4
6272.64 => 7.49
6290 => 7.36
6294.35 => 7.58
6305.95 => 7.44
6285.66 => 7.32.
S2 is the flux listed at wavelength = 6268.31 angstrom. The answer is 7.41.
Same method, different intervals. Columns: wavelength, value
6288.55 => 7.31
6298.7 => 7.62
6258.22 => 7.42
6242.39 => 7.59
